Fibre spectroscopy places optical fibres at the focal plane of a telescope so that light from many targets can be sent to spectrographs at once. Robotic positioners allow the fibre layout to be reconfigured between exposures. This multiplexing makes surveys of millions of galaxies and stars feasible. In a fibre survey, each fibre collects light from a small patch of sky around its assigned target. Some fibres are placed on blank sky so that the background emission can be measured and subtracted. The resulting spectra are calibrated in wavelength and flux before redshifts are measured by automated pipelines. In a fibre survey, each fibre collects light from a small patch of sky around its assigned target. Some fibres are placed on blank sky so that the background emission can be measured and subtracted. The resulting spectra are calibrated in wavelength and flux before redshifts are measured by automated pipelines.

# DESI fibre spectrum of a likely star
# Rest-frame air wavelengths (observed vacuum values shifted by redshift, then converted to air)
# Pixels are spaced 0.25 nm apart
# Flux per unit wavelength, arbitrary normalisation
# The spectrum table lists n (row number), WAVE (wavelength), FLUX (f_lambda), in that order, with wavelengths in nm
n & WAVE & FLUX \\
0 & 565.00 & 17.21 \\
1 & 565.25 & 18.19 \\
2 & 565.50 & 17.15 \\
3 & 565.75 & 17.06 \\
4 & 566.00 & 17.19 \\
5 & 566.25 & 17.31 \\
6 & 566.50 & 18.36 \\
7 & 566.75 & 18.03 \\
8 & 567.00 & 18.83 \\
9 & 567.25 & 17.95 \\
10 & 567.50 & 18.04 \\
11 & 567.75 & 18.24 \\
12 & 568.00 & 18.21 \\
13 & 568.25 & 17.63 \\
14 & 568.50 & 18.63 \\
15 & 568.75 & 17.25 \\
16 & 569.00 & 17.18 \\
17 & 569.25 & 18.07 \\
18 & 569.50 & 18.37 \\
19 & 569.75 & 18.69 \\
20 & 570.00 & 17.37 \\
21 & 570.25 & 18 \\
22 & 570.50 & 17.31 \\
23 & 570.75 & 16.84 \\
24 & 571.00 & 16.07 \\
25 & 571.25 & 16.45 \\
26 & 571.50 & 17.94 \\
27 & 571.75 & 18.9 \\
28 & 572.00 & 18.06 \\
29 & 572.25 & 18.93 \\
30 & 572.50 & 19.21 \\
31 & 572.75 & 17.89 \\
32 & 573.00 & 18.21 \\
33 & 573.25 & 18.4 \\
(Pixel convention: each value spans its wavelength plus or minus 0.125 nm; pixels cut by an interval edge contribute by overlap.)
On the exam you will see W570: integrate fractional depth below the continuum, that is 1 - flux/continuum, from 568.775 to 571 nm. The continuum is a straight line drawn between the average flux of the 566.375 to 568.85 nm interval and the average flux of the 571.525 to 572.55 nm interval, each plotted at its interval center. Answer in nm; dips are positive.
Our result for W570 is 0.09 nm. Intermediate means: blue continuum 18.1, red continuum 18.7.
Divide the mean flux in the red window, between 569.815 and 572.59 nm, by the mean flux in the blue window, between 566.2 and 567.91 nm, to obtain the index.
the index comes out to 0.98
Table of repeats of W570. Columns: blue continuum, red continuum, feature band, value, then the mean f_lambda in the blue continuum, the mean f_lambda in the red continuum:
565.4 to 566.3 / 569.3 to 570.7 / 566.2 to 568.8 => -0.094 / 17.2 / 17.9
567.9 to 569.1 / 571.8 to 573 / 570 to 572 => 0.093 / 17.8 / 18.5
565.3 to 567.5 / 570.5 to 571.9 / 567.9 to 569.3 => -0.022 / 17.8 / 17.3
